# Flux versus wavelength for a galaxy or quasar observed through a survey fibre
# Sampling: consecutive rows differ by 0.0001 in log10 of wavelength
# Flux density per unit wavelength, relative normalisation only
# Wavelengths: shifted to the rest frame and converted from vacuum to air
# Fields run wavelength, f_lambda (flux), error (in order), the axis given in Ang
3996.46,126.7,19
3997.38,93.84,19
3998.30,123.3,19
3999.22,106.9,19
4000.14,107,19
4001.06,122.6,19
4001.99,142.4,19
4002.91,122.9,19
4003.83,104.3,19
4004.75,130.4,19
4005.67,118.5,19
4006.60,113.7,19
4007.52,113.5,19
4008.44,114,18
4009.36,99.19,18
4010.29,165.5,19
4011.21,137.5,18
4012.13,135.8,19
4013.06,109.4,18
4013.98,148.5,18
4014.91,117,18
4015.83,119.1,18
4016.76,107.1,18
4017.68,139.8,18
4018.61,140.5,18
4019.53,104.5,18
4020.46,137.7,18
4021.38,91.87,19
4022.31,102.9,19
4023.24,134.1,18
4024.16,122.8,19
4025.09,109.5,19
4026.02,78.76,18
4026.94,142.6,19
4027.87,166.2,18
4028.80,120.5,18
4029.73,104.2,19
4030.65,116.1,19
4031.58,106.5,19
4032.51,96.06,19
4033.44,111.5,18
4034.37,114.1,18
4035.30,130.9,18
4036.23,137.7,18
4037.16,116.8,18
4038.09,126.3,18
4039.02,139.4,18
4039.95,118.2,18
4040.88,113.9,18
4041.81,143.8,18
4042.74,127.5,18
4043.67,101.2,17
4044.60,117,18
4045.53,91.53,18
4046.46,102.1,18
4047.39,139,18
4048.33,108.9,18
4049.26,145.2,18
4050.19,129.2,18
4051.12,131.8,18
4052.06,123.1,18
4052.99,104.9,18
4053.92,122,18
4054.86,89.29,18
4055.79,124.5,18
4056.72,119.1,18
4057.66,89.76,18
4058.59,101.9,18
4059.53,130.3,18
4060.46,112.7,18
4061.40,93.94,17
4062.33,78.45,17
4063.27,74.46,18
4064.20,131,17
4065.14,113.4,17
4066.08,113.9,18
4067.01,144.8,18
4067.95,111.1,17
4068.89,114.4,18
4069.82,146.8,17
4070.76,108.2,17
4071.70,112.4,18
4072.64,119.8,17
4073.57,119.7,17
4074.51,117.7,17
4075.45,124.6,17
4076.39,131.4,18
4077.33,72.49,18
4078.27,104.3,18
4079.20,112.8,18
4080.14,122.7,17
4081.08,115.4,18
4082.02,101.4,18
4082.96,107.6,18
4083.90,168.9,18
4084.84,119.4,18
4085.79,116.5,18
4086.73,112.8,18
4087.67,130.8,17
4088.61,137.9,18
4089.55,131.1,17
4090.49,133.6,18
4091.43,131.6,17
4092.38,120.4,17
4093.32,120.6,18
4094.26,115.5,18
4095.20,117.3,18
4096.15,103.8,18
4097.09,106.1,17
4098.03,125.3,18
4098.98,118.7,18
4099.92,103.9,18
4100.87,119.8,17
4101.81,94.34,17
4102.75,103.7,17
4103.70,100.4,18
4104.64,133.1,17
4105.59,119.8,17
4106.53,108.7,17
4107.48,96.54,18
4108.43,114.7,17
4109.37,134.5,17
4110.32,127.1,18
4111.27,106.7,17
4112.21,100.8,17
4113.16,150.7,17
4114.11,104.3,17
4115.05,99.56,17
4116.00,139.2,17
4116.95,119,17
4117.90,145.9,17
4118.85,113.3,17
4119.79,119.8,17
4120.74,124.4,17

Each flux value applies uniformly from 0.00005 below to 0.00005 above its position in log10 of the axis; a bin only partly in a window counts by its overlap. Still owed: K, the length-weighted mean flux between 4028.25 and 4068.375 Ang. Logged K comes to 116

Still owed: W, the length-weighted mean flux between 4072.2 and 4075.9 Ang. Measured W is 121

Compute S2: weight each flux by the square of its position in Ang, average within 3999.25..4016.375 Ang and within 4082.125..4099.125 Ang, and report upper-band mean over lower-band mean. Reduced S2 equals 1.0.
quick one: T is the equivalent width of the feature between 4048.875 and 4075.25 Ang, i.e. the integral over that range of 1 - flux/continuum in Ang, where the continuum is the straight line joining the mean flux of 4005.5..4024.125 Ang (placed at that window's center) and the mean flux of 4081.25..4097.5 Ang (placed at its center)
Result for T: 1.52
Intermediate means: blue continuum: 123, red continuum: 122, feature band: 115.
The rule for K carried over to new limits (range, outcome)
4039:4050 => 120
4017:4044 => 121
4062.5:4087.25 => 116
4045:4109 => 116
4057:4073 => 112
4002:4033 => 121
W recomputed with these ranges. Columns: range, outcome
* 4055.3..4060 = 113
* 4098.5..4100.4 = 111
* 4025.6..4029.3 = 127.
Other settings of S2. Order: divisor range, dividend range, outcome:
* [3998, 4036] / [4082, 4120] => 1.03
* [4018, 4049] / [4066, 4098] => 1.03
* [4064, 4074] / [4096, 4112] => 0.95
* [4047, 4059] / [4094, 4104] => 0.96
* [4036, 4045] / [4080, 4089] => 1.02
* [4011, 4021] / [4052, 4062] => 0.88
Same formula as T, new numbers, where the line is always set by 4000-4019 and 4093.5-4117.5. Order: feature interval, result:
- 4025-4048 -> 0.52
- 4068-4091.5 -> -0.59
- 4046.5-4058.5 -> 0.23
